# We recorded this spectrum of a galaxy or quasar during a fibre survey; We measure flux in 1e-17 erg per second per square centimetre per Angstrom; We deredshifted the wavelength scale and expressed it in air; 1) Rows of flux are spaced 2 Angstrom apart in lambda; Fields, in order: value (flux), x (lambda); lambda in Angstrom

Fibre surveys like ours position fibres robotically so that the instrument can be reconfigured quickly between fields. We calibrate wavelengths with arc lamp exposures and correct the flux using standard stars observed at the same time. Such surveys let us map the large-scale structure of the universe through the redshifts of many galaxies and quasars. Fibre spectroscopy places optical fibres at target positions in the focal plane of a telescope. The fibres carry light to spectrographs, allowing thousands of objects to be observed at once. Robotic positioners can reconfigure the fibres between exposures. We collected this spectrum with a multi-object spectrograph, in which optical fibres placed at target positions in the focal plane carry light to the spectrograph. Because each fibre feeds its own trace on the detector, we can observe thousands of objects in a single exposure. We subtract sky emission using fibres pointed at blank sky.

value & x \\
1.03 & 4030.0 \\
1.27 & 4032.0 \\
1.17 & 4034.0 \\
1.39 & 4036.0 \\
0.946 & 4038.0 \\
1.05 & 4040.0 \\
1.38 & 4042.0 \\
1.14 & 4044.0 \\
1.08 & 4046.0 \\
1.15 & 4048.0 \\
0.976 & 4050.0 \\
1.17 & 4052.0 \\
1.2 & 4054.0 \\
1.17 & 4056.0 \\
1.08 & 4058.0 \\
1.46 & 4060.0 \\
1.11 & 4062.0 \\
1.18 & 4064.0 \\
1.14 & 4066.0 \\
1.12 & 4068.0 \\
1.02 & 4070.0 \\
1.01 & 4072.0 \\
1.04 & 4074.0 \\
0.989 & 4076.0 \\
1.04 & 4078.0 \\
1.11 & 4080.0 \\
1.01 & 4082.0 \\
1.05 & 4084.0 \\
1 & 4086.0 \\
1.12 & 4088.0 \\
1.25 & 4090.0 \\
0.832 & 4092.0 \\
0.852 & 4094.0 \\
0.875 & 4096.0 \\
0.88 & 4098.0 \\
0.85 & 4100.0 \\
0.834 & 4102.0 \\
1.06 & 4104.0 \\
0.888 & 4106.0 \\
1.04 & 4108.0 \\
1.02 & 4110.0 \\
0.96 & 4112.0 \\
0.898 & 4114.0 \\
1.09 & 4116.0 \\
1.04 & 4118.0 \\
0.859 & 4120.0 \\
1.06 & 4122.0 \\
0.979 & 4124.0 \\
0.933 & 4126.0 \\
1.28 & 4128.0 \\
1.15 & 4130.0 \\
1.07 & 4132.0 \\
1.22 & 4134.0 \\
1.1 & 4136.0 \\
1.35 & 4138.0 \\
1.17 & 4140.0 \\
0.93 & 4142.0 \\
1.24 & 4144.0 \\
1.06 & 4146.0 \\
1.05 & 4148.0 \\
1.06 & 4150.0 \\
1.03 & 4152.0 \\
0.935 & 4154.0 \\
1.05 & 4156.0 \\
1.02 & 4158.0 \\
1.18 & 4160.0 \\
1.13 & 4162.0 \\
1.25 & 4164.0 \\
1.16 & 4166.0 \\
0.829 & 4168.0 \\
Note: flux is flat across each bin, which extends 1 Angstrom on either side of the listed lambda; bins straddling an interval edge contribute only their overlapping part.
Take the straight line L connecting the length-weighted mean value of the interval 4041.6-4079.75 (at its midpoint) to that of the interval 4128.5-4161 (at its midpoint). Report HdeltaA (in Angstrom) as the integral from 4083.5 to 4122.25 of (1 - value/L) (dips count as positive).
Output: 5.0 Angstrom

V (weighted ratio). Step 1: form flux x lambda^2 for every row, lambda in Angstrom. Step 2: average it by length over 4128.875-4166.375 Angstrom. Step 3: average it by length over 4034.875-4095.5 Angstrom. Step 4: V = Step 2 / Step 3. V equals 1.1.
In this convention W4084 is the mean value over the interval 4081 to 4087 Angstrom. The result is 1.02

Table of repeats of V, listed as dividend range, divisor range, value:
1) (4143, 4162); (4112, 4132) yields 1.06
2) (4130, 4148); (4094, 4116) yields 1.24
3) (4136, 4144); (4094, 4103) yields 1.37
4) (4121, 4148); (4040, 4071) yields 1.00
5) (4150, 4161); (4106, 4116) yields 1.09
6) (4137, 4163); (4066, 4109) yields 1.13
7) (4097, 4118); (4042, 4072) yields 0.86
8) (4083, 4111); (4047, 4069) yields 0.85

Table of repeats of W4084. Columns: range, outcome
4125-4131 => 1.12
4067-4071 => 1.07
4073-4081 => 1.04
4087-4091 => 1.19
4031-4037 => 1.28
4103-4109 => 0.996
